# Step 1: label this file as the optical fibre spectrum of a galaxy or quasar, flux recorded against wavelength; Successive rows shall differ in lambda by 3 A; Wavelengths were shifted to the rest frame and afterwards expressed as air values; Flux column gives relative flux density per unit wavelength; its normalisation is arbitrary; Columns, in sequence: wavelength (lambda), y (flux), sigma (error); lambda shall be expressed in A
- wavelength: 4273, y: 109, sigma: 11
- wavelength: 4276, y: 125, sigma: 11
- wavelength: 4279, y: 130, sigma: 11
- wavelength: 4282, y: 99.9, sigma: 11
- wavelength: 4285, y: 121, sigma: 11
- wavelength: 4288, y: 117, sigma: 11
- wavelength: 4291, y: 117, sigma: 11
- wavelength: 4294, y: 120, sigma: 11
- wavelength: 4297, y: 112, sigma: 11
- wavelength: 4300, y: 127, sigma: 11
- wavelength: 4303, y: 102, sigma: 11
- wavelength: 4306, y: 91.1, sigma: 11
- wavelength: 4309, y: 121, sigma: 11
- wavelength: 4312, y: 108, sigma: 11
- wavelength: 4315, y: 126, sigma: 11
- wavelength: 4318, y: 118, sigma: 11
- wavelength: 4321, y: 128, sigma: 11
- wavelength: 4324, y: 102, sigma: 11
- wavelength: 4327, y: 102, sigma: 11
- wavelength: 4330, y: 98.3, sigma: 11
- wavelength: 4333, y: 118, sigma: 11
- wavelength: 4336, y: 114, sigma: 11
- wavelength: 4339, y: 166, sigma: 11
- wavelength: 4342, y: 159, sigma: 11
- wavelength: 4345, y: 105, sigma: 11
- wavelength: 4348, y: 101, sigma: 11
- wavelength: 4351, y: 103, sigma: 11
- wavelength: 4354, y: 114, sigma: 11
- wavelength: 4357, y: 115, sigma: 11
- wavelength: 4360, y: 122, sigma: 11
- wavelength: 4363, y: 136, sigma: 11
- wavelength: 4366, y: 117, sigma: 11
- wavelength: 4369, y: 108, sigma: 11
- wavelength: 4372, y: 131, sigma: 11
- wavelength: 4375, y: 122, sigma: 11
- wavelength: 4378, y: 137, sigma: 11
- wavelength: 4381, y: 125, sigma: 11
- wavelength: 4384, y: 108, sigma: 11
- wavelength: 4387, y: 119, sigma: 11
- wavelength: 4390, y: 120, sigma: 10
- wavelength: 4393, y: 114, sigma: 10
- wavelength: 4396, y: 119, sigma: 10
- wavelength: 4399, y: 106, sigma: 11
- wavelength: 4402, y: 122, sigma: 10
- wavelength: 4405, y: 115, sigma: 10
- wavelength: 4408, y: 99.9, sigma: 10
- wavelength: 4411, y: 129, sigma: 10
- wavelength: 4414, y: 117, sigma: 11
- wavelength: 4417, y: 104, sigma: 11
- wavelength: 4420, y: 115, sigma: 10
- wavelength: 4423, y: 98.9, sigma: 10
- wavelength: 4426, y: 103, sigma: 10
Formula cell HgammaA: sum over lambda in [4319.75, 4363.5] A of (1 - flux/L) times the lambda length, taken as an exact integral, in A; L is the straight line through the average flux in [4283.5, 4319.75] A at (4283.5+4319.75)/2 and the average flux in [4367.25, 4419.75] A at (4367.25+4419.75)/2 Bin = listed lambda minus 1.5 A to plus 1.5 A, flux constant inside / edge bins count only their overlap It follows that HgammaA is -0.9 A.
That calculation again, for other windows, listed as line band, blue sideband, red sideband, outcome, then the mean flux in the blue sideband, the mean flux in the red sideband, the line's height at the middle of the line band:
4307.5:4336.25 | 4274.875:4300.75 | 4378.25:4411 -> 1.0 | 118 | 116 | 118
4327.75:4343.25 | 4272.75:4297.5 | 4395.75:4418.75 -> -1.8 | 117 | 114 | 116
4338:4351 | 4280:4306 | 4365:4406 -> -1.3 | 113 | 119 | 116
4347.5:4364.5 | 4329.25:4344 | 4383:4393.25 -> 1.3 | 132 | 116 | 126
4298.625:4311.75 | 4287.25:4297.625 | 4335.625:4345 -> 1.5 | 117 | 144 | 124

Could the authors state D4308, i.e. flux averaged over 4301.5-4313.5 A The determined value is 106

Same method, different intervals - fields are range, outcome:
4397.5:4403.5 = 114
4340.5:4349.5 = 122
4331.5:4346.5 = 132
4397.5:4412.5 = 114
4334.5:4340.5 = 140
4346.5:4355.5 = 106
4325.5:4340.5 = 120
